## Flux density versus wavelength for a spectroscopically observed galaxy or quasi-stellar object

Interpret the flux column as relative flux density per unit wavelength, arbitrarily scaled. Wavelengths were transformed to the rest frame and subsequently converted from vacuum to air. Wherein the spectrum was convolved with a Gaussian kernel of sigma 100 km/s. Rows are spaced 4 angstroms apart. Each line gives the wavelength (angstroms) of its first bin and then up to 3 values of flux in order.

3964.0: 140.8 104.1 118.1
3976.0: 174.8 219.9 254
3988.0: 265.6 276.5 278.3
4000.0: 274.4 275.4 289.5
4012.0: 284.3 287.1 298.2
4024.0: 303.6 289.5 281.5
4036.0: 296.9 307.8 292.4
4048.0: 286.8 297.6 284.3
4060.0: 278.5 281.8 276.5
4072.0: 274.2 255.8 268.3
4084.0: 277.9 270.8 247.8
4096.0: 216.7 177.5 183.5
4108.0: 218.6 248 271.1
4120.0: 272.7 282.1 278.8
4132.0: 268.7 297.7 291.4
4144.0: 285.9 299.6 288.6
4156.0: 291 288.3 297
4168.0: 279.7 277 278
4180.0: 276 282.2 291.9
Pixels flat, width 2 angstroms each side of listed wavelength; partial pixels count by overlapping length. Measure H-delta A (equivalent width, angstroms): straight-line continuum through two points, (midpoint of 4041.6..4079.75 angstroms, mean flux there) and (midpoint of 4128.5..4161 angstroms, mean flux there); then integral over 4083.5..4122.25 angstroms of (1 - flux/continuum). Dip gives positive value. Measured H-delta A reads 6.44 angstroms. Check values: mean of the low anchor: 281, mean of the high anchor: 288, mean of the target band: 237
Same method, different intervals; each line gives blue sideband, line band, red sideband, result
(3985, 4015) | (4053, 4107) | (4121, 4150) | 5.5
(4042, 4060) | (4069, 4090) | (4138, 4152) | 1.5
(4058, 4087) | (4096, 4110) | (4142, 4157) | 4.2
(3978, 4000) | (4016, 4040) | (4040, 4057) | -1.1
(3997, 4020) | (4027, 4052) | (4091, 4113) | -3.2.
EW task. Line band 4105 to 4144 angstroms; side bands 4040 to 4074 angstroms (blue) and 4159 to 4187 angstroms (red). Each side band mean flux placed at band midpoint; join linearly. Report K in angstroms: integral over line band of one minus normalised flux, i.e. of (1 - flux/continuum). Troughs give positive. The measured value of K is 2.1 angstroms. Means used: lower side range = 285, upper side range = 283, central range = 269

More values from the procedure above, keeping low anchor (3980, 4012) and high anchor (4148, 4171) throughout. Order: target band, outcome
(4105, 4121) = 2.1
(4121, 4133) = 0.4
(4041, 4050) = -0.5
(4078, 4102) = 3.3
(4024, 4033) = -0.5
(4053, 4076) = 0.1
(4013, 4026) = -1.0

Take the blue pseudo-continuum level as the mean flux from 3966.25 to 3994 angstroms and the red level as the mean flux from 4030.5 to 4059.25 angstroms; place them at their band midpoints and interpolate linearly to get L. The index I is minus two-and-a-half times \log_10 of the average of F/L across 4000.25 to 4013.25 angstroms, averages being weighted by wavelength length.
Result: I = -0.177 mag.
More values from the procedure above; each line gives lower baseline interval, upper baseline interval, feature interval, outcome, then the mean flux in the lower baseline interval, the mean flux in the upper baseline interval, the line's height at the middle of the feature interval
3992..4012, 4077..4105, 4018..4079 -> -0.117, 280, 237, 257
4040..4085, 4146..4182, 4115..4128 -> 0.030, 281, 286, 284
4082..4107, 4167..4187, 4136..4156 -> -0.125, 229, 279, 260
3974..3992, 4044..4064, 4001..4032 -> -0.118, 234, 287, 259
